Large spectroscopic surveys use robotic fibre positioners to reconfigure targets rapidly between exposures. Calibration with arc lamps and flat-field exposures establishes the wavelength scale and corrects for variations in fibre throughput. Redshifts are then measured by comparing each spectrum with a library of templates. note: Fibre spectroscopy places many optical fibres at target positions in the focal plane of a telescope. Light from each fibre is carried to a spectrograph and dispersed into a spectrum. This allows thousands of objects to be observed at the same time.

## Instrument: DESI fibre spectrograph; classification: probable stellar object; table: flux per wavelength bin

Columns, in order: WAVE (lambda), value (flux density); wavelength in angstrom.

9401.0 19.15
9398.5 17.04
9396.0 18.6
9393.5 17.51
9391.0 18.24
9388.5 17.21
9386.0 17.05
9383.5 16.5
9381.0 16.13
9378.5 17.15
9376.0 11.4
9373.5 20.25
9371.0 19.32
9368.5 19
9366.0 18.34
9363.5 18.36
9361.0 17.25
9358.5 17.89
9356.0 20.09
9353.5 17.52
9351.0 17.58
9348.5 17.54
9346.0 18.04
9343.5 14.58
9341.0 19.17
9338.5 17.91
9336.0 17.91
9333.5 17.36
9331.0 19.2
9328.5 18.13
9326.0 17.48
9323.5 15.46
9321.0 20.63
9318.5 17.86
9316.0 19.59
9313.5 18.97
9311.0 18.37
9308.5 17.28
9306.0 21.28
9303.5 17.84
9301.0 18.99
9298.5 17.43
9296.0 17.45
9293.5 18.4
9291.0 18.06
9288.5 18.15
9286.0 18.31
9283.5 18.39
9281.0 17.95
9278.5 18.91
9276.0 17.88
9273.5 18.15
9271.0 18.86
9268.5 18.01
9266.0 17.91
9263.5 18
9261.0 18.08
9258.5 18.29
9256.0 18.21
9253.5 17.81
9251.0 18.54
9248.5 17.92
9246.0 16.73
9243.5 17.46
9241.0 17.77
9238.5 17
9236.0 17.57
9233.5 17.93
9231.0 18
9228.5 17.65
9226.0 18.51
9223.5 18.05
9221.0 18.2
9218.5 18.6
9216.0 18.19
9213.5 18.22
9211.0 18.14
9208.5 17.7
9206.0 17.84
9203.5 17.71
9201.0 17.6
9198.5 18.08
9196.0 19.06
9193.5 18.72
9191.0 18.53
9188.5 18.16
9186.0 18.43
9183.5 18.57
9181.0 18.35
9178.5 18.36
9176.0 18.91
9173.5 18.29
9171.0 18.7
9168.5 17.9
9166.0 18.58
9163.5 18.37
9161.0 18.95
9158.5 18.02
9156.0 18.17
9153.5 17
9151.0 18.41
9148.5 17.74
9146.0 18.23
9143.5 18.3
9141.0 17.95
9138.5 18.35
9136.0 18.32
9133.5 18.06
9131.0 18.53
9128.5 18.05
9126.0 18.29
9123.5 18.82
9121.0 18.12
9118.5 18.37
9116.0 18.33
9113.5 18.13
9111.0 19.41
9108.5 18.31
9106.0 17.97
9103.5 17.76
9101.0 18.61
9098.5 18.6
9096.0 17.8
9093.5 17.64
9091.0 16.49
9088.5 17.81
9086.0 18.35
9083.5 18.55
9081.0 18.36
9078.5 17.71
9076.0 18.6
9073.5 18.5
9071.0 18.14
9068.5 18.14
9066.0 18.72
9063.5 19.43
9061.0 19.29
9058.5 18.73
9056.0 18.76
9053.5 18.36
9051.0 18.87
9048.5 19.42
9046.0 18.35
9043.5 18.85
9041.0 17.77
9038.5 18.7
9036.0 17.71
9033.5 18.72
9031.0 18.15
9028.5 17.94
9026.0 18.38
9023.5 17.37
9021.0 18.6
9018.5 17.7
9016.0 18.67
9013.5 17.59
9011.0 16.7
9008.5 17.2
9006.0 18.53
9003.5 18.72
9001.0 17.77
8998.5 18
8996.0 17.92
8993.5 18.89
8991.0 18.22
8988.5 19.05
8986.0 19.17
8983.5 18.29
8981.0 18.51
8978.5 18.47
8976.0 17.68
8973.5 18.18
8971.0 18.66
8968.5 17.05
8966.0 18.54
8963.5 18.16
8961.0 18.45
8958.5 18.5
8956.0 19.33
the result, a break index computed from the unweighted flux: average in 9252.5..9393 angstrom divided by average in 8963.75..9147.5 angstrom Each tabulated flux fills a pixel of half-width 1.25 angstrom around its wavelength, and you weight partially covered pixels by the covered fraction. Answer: 0.98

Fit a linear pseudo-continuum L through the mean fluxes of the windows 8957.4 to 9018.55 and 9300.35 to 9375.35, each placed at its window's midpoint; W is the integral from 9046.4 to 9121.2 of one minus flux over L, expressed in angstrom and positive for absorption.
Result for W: -0.7 angstrom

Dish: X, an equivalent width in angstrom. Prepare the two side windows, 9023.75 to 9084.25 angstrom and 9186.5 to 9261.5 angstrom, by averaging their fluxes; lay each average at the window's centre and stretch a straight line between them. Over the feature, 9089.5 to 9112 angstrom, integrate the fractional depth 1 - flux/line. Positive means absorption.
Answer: 0.4 angstrom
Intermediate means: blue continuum 18.5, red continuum 18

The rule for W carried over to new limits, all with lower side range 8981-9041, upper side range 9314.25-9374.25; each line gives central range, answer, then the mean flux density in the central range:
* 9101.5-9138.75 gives -0.3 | 18.3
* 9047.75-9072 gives -0.8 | 18.8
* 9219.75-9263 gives 0.7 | 17.9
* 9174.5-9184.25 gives -0.2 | 18.5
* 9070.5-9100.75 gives 0.2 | 18.1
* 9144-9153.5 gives 0.1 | 18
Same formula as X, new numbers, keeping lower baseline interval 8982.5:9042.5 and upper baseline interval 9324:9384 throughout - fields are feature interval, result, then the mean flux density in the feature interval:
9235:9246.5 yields 0.3 angstrom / 17.3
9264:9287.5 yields -0.6 angstrom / 18.3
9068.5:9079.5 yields -0.1 angstrom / 18.2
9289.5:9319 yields -1.2 angstrom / 18.5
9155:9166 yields -0.3 angstrom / 18.4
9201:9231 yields -0.3 angstrom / 18.1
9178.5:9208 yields -0.6 angstrom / 18.3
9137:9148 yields -0.1 angstrom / 18.2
